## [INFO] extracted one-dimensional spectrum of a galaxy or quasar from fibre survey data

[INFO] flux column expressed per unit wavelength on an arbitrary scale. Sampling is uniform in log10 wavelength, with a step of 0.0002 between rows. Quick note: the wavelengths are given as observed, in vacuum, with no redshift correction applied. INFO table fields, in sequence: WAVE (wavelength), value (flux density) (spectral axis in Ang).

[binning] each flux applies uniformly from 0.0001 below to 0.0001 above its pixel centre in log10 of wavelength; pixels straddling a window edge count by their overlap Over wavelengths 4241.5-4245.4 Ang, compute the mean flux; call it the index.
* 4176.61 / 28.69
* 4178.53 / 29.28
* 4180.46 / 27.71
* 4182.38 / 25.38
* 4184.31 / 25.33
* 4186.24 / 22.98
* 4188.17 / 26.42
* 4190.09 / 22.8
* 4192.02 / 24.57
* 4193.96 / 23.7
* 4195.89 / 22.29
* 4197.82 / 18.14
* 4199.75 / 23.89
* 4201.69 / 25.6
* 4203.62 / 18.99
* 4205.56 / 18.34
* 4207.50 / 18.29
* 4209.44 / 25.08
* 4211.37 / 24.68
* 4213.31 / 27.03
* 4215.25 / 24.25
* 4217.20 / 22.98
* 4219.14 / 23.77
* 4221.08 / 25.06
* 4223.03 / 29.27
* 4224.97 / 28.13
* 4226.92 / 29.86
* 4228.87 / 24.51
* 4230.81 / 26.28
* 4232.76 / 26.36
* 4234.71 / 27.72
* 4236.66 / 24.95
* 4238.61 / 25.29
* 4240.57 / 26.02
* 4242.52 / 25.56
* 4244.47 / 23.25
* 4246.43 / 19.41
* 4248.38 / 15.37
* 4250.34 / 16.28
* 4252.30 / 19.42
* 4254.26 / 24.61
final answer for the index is 24.5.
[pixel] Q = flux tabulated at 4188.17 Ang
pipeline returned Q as 26.42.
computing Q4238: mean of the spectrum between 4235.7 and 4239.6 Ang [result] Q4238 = 25.1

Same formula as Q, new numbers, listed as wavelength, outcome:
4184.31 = 25.33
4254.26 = 24.61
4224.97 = 28.13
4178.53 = 29.28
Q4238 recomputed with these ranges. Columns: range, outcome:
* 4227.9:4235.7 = 26.2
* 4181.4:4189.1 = 25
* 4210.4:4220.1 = 24.6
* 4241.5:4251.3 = 20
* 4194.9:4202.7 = 22.5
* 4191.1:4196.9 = 23.5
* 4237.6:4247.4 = 23.9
